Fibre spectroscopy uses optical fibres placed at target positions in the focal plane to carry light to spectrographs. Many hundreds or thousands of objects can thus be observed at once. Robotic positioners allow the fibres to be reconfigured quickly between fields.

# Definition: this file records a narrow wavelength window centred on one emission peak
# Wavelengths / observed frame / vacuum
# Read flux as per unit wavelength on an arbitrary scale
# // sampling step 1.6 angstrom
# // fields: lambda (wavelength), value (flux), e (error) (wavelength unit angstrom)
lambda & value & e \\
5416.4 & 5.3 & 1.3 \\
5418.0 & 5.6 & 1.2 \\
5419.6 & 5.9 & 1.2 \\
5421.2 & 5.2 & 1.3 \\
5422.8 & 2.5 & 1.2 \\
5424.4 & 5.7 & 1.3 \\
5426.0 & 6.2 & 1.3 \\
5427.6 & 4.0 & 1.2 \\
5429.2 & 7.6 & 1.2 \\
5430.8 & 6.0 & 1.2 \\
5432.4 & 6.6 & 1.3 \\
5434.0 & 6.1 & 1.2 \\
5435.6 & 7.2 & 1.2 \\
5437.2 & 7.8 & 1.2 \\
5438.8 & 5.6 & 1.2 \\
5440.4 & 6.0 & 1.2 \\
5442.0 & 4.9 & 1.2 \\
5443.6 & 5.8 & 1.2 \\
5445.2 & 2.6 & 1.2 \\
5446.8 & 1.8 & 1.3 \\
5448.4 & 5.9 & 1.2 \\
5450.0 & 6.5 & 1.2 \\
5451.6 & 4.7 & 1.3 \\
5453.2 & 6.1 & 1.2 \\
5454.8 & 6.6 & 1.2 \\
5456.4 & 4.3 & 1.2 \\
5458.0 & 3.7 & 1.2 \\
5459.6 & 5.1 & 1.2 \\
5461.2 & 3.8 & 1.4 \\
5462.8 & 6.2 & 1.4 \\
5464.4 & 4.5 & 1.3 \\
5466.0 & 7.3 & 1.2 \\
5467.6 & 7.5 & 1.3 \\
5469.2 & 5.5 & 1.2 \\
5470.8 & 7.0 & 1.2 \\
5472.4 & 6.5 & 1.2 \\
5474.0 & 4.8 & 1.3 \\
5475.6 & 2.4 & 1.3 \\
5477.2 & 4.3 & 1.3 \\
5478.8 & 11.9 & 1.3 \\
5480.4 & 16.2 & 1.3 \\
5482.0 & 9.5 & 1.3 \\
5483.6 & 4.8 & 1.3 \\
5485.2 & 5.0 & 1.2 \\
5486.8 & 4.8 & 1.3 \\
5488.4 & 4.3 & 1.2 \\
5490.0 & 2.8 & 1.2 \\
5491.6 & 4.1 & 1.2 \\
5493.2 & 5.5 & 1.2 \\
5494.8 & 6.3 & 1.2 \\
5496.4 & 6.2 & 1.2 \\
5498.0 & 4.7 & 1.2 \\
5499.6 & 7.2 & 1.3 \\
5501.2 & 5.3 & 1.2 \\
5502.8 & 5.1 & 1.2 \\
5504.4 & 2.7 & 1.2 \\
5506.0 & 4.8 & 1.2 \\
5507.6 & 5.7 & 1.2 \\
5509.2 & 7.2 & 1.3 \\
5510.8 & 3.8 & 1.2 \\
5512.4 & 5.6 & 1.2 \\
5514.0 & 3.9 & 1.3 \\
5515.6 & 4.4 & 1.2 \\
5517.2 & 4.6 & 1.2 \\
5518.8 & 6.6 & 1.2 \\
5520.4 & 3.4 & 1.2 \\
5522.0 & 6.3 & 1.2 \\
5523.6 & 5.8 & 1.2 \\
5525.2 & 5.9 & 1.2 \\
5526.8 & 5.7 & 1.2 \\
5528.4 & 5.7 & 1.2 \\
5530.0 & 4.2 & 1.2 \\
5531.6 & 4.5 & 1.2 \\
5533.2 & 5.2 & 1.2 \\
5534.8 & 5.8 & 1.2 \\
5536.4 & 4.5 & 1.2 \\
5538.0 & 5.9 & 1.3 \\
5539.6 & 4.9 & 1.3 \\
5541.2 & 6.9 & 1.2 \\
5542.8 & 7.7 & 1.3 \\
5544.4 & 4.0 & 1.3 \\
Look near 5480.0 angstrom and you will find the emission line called H-beta 4861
